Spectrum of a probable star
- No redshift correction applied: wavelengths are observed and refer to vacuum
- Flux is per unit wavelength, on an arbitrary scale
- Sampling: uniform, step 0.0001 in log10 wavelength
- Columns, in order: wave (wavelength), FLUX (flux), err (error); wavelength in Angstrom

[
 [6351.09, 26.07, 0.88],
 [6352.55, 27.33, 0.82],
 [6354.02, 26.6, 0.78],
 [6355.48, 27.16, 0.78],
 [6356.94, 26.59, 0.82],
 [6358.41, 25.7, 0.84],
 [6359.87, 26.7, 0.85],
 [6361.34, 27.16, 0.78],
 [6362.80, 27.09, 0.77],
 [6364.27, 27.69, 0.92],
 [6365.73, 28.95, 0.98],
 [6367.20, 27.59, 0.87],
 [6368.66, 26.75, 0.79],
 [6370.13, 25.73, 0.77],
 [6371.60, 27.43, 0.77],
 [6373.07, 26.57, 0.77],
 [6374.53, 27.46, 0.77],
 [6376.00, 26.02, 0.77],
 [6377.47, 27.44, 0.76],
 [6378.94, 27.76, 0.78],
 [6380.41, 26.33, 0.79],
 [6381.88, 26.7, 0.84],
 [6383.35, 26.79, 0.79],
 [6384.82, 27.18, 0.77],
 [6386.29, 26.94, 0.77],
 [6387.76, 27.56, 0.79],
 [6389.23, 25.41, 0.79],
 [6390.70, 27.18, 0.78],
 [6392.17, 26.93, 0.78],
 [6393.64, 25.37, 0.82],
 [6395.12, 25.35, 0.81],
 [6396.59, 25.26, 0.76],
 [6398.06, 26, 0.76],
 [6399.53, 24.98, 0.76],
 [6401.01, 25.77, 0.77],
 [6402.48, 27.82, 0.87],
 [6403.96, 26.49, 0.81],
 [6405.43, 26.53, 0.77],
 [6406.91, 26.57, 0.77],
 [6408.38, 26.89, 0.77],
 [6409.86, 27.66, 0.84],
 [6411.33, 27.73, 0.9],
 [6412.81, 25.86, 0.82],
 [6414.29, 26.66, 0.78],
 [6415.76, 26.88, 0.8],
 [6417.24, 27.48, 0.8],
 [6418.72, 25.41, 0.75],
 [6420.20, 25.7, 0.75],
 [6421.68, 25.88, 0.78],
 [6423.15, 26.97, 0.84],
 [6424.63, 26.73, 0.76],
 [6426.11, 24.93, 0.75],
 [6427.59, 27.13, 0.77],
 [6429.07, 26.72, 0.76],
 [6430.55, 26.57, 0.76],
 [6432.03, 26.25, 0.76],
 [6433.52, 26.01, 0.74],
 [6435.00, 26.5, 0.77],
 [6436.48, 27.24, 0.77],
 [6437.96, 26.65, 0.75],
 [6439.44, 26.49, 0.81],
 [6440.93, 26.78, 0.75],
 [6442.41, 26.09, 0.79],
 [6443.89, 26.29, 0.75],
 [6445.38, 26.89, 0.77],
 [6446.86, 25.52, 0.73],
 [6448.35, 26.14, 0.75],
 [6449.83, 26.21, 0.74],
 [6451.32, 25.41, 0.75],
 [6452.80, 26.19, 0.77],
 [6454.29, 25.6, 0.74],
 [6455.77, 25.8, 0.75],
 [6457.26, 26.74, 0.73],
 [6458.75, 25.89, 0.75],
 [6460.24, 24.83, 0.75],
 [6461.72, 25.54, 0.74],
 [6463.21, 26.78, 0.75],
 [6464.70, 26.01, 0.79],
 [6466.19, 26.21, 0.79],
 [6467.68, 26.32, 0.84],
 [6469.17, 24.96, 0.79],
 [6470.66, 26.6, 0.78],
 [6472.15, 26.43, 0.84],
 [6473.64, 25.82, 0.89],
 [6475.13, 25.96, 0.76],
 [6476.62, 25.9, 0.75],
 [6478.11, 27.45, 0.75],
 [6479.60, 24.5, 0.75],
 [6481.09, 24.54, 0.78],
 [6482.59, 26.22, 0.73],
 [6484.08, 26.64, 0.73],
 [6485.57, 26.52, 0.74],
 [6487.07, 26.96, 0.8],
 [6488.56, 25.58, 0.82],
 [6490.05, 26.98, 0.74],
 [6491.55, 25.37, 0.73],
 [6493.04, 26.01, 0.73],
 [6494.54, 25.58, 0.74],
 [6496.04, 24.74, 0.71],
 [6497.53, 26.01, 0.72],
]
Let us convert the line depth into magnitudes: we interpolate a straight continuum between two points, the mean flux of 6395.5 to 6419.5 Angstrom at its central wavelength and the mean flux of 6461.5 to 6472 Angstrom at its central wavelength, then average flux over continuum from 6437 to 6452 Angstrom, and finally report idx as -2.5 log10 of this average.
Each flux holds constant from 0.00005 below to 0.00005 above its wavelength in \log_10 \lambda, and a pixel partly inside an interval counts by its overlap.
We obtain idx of 0.00 mag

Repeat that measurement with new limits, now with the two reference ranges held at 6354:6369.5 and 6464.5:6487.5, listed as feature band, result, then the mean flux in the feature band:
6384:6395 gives 0.01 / 26.6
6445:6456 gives 0.01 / 26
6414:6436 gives 0.01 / 26.4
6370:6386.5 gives 0.00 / 26.9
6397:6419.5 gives 0.00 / 26.6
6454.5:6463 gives 0.02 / 25.8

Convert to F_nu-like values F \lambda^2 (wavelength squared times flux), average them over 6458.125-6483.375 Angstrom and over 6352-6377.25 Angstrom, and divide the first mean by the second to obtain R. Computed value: 1.0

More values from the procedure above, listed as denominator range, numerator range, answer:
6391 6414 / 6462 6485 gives 1.01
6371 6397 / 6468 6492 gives 1.01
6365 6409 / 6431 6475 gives 1.00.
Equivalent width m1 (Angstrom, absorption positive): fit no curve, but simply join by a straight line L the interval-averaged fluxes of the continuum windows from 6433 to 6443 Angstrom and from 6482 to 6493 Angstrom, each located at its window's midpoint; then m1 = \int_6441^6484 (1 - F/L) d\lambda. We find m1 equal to 0.8 Angstrom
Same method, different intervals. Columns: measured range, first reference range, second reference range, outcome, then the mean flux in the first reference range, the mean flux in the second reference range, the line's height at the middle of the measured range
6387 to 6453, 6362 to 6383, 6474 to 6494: 0.7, 27.1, 26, 26.6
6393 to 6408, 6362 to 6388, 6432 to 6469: 0.4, 27.1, 26.1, 26.8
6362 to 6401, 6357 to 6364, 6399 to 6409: -0.2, 26.7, 26.5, 26.6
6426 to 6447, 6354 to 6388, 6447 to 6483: -0.2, 27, 25.9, 26.2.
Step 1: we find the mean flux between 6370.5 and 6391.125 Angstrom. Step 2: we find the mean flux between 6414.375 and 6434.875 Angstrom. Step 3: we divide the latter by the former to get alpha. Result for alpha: 0.98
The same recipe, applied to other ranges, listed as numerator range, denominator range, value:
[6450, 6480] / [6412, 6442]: 0.98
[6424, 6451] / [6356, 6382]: 0.98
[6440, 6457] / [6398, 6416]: 0.98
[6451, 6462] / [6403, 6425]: 0.97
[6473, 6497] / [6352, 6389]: 0.96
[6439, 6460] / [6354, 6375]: 0.97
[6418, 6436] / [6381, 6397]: 0.99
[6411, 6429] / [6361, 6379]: 0.97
